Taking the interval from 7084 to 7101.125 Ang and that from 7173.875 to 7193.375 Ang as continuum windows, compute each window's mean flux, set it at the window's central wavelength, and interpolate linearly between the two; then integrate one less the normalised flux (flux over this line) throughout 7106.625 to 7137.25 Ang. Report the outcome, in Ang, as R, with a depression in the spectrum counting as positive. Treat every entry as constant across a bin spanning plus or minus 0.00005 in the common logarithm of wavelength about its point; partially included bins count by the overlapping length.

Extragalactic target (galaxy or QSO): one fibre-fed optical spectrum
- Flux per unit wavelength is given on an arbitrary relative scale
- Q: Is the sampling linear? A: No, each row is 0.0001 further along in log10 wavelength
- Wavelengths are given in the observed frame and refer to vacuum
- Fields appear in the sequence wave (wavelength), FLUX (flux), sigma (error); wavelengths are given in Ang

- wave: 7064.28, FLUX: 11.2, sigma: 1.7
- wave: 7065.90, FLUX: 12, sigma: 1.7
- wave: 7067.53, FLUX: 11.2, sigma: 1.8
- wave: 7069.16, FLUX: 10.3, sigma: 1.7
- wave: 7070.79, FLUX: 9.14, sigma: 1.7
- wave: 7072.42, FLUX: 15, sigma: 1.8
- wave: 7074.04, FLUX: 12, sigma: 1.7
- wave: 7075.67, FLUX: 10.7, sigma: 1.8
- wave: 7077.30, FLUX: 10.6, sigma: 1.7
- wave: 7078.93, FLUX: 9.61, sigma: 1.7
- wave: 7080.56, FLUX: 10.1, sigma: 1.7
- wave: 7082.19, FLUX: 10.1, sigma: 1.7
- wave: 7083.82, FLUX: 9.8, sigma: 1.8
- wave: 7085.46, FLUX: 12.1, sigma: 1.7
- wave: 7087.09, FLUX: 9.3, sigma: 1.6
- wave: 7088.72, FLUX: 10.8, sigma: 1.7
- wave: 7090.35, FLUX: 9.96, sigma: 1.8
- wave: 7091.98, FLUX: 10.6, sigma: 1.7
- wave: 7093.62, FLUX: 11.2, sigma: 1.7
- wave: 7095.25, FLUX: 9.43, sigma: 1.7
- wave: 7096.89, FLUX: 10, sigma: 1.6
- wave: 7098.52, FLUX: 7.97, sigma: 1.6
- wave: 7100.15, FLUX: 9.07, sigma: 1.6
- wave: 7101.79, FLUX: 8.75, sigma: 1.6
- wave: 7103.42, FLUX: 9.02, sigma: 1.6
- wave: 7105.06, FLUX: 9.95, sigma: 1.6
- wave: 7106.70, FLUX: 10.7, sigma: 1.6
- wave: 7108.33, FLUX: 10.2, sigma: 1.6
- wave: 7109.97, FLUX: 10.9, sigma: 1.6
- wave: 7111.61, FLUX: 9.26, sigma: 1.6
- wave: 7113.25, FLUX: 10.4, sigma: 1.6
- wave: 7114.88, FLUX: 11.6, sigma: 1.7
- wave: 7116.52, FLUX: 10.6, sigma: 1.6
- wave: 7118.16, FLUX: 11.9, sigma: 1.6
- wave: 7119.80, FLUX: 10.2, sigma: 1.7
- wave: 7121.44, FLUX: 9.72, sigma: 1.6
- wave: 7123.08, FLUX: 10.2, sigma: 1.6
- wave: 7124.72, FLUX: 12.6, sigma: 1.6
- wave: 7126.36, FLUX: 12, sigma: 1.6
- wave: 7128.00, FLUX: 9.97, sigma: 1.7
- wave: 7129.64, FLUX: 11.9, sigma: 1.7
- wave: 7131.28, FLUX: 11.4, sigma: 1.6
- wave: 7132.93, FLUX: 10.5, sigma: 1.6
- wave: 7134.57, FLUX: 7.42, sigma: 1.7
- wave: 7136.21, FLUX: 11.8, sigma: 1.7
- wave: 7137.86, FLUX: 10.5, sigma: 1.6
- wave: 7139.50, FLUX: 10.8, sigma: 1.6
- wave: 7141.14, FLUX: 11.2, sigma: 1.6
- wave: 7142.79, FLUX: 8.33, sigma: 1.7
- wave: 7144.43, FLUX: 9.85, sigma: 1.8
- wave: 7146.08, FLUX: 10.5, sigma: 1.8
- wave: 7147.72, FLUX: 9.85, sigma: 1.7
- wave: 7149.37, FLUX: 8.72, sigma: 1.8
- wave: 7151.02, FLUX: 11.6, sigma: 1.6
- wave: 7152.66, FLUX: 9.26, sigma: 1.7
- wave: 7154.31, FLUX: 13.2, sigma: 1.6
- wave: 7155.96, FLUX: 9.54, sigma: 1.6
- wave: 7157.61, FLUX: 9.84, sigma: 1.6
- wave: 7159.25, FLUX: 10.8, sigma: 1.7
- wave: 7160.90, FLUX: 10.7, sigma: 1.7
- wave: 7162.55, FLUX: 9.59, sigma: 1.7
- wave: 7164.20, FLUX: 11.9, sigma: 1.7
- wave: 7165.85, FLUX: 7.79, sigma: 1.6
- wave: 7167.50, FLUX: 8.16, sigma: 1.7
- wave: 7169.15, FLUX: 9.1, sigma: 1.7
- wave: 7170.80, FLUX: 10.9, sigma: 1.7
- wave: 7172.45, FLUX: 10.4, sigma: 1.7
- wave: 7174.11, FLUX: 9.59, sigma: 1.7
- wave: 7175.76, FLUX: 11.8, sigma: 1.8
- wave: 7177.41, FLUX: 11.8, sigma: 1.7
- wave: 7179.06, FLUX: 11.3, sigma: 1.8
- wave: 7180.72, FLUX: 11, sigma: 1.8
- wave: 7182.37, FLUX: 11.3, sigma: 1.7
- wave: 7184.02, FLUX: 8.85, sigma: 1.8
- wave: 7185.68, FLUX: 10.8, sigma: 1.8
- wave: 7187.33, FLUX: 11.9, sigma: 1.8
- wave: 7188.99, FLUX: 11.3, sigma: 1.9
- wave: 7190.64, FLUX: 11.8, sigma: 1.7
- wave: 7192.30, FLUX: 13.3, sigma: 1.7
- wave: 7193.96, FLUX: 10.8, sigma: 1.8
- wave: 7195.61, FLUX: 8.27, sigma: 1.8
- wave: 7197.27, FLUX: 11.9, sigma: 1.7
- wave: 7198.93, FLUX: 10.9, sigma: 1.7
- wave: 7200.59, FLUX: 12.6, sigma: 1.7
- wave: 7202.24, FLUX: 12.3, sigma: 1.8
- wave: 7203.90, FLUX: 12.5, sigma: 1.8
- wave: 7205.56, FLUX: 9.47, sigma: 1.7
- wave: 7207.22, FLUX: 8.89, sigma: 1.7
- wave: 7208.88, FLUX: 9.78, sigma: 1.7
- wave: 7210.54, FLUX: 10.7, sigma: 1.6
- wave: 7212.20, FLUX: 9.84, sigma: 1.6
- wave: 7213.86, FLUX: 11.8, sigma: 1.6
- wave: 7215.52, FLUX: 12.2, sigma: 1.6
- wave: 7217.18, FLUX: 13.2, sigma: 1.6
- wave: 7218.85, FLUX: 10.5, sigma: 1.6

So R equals -0.8 Ang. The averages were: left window 10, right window 11.3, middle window 10.7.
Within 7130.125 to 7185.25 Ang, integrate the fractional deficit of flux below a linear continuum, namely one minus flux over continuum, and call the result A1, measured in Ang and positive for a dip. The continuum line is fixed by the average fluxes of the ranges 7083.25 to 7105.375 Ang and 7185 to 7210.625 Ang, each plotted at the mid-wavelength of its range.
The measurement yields 1.61 Ang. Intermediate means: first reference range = 9.85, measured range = 10.3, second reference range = 11.1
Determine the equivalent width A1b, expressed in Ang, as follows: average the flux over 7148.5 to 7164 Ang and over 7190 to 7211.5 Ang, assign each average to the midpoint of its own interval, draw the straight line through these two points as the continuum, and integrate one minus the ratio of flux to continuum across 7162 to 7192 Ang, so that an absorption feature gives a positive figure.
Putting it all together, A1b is 0.34 Ang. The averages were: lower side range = 10.4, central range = 10.6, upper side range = 11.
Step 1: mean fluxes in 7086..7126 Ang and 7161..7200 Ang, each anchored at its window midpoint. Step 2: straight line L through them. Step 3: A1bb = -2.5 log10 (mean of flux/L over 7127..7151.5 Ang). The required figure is 0.01 mag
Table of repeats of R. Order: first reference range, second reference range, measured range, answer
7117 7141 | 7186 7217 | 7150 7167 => 0.90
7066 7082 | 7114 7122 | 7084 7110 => 2.24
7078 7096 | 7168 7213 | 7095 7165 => 1.24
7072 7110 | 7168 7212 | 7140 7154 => 0.72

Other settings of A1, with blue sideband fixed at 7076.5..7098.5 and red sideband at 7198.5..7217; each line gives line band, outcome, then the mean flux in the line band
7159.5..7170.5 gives 1.1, 9.67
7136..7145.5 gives 0.2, 10.3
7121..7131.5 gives -0.7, 11.2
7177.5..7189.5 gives -0.1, 11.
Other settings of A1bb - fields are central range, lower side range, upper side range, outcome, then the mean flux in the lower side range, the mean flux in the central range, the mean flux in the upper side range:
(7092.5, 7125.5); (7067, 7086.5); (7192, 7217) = 0.074 mag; 10.9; 10.2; 11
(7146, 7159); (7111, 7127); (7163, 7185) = 0.019 mag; 10.9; 10.3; 10.3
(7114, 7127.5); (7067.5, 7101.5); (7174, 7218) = -0.045 mag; 10.4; 11.1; 11.1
